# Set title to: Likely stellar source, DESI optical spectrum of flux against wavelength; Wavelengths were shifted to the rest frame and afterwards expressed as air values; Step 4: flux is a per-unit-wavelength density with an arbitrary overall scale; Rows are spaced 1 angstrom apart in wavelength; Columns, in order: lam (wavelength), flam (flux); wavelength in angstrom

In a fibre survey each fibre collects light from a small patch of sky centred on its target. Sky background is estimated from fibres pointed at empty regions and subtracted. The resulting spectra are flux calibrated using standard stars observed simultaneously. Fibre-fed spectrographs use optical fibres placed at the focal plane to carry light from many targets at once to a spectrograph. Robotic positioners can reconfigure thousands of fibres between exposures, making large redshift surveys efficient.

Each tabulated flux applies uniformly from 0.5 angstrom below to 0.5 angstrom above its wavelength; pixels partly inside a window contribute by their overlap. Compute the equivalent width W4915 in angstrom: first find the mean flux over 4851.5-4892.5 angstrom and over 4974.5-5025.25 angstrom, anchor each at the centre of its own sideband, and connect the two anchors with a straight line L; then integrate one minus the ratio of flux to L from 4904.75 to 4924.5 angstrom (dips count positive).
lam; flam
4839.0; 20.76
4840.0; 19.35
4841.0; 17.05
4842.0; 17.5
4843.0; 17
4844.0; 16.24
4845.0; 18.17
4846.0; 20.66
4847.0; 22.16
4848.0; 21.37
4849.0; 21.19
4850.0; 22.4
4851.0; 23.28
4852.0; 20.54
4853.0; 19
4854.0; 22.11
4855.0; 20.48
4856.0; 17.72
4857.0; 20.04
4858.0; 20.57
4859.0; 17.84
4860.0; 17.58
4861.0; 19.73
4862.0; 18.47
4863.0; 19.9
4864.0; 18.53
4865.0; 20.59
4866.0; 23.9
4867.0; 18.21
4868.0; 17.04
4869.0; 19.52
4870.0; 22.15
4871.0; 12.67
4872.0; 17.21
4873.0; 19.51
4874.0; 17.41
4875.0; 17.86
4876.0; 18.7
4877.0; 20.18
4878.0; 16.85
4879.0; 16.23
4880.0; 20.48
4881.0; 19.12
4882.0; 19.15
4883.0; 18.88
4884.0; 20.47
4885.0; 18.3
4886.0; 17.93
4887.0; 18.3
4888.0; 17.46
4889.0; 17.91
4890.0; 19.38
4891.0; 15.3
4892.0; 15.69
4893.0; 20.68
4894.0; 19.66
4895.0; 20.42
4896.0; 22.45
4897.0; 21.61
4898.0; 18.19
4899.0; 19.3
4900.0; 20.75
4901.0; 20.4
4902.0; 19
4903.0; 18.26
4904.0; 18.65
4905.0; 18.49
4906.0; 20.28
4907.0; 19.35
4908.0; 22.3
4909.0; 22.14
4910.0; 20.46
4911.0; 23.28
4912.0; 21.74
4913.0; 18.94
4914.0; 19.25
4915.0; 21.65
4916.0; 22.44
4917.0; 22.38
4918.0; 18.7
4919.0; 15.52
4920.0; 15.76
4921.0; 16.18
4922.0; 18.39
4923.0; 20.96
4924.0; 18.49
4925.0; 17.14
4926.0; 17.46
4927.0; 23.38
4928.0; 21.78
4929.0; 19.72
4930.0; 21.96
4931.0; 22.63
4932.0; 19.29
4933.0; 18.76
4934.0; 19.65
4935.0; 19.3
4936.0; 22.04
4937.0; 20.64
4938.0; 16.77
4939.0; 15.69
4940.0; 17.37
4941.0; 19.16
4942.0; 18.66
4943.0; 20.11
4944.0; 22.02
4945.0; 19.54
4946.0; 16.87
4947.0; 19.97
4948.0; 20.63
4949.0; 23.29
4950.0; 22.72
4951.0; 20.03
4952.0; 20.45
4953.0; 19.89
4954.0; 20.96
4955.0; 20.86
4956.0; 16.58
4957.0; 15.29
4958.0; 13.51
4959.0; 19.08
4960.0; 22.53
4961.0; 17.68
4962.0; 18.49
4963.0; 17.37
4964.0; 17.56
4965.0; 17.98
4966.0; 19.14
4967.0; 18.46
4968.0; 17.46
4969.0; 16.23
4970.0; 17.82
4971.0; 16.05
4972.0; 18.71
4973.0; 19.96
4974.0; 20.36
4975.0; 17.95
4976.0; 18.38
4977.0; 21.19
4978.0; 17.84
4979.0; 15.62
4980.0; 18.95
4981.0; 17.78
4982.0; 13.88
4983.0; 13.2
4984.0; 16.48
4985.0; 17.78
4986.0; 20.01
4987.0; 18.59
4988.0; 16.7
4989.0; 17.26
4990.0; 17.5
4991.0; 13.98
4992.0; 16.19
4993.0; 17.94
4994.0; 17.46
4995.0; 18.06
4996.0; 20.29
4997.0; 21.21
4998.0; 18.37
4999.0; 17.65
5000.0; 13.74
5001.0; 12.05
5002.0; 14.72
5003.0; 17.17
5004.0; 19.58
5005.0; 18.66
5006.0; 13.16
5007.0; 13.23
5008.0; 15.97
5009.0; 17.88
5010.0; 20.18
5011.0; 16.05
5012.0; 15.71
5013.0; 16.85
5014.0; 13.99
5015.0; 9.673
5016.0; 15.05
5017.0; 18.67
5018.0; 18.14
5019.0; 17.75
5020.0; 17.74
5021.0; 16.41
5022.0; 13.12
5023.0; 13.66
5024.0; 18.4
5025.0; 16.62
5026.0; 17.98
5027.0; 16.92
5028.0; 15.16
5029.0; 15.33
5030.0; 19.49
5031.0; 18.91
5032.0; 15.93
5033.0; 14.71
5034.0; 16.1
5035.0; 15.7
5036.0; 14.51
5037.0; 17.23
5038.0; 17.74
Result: -1.92 angstrom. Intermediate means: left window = 18.8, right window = 16.8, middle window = 19.9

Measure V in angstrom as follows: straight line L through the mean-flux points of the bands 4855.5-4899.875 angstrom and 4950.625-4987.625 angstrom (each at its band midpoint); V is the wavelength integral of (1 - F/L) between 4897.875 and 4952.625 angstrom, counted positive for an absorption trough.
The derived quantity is -4.0 angstrom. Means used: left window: 18.9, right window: 18.1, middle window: 19.8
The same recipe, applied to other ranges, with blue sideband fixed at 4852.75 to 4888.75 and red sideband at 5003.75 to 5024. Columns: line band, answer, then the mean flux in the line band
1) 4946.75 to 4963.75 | -2.07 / 19.3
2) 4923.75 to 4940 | -1.77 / 19.6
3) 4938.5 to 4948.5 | -0.88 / 19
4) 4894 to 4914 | -2.24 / 20.3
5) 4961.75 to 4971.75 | -0.38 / 17.7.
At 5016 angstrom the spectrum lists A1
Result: 15.05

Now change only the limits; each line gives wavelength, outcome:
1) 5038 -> 17.74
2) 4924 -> 18.49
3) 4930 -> 21.96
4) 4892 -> 15.69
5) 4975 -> 17.95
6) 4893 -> 20.68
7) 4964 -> 17.56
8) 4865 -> 20.59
